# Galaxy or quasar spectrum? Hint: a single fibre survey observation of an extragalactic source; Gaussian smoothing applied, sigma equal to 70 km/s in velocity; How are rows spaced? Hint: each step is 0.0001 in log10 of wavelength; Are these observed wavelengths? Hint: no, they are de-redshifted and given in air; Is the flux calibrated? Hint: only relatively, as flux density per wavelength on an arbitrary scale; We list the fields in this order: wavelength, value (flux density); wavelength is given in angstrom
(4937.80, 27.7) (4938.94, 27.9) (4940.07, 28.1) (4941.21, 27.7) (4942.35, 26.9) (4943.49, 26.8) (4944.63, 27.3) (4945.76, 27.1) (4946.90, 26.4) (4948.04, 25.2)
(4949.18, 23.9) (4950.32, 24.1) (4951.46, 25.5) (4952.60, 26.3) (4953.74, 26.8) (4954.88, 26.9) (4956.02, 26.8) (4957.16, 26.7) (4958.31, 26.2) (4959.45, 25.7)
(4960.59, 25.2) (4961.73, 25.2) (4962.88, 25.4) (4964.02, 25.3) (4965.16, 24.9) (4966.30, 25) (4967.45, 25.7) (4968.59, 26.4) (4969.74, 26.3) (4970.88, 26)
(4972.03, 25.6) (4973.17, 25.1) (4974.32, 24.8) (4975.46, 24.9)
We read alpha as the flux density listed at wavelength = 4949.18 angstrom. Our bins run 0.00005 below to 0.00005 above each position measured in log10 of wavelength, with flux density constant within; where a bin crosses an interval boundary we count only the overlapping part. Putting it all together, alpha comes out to 23.9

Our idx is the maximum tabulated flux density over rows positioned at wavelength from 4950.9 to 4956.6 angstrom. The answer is 26.9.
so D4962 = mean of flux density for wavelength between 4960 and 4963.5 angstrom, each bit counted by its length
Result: 25.3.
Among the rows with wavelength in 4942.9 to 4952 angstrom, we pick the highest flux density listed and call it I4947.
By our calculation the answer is 27.3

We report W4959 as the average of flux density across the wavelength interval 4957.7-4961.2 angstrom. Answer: 25.7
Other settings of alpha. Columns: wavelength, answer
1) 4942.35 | 26.9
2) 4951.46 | 25.5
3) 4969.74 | 26.3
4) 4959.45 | 25.7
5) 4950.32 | 24.1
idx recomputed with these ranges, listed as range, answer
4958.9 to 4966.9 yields 25.7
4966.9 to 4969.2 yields 26.4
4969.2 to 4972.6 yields 26.3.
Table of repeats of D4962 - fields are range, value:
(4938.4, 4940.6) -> 28.1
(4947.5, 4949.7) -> 24.5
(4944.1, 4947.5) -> 27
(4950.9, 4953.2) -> 25.9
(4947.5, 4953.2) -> 25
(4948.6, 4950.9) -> 24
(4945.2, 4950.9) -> 25.3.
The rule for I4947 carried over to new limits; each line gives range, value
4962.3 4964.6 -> 25.4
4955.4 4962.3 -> 26.8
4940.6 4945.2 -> 27.7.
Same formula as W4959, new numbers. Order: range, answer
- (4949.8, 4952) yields 24.8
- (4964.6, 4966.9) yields 24.9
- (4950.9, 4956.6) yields 26.5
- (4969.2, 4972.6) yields 26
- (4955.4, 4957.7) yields 26.8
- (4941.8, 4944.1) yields 26.8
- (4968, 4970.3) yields 26.3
